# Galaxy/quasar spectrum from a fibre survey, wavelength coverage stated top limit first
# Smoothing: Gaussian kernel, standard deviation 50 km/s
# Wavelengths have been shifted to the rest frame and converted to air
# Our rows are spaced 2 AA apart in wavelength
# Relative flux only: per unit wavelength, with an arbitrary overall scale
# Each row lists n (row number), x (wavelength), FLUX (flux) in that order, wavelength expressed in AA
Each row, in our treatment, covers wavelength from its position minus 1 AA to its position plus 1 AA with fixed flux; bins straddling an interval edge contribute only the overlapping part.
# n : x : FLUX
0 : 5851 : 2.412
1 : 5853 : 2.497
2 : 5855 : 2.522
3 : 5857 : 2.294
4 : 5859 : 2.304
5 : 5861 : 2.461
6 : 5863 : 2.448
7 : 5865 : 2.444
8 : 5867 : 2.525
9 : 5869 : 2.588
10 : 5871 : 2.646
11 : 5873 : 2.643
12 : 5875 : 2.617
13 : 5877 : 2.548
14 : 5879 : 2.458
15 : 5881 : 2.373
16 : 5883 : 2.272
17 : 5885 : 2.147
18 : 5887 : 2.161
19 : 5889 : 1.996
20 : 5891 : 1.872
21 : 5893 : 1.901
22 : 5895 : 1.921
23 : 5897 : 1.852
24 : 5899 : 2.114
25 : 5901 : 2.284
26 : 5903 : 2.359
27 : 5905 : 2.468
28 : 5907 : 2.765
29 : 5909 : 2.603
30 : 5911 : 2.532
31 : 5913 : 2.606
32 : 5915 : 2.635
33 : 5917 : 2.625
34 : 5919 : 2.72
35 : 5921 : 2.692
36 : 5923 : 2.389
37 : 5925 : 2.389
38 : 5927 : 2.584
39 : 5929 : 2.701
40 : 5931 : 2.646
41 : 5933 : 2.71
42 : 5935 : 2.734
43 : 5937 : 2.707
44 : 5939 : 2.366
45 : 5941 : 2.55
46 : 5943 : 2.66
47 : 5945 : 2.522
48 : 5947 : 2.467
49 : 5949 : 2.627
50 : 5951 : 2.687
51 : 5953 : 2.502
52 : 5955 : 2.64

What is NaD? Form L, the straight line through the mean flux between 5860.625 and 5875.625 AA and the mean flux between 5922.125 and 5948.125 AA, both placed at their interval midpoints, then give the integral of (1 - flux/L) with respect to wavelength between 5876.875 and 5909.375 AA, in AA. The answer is 4.2 AA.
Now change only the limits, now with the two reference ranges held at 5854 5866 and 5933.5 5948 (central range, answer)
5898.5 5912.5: 0.2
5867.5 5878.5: -0.7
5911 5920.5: -0.4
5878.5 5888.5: 0.8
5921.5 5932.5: 0.0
